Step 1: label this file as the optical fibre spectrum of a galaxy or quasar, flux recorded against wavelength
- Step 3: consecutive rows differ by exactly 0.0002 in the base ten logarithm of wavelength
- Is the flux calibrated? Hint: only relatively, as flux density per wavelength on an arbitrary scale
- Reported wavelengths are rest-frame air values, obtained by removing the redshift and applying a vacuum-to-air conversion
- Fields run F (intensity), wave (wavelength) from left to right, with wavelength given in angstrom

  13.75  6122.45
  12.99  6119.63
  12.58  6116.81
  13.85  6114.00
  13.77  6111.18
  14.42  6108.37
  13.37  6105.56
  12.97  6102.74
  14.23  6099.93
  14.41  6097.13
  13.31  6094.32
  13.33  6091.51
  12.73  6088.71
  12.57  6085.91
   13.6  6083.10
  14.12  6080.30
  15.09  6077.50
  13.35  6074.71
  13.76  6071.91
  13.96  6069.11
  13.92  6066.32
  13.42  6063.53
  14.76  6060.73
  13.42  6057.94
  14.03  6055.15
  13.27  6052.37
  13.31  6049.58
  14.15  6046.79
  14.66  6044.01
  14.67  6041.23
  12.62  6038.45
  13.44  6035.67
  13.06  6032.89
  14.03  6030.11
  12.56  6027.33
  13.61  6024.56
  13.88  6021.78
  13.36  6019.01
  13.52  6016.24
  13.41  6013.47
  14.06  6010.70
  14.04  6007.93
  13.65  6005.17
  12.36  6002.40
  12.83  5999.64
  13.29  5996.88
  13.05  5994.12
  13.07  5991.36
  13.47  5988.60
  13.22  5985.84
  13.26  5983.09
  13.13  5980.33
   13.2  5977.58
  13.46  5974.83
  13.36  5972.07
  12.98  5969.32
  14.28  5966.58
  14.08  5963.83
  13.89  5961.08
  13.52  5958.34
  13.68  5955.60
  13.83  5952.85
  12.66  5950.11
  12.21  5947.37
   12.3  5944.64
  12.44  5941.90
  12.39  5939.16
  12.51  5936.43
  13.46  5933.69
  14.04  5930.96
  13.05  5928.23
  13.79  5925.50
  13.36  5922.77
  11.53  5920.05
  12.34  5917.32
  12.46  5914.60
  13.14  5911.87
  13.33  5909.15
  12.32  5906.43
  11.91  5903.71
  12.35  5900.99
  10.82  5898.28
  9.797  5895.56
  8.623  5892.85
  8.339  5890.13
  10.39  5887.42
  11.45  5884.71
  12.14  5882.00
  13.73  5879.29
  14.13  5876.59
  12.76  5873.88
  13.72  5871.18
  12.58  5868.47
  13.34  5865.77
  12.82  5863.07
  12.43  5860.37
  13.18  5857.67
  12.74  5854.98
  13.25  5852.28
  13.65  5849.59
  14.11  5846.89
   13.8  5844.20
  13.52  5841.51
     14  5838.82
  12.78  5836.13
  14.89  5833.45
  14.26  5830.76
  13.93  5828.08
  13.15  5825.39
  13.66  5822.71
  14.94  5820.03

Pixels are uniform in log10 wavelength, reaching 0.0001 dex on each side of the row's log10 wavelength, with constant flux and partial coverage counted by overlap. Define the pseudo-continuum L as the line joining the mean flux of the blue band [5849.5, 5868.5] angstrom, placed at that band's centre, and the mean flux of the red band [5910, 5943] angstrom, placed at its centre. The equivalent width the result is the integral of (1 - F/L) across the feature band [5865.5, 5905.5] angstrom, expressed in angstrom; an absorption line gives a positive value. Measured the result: 3.9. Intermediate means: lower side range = 13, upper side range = 12.9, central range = 11.7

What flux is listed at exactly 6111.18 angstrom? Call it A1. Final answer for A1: 13.77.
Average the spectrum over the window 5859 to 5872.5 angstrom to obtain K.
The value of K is 13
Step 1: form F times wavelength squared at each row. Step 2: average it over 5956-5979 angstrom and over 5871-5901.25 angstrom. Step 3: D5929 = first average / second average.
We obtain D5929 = 1.2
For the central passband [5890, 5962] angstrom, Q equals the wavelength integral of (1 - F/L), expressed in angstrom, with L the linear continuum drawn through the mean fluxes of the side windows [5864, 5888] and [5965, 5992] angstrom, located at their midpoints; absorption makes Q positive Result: 3.5 angstrom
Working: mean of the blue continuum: 12.8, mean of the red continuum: 13.4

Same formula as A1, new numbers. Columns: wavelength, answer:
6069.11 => 13.96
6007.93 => 14.04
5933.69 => 13.46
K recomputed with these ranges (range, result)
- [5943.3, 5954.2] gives 12.8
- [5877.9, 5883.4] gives 12.9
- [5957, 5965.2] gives 13.8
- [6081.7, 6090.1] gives 13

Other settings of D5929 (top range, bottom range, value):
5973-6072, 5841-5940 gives 1.13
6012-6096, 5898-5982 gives 1.09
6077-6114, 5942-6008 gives 1.07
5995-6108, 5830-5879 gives 1.08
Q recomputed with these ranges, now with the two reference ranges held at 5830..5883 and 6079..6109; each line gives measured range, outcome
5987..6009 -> 0.43 angstrom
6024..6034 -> 0.14 angstrom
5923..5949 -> 0.98 angstrom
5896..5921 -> 2.33 angstrom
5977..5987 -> 0.19 angstrom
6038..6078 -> -1.16 angstrom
